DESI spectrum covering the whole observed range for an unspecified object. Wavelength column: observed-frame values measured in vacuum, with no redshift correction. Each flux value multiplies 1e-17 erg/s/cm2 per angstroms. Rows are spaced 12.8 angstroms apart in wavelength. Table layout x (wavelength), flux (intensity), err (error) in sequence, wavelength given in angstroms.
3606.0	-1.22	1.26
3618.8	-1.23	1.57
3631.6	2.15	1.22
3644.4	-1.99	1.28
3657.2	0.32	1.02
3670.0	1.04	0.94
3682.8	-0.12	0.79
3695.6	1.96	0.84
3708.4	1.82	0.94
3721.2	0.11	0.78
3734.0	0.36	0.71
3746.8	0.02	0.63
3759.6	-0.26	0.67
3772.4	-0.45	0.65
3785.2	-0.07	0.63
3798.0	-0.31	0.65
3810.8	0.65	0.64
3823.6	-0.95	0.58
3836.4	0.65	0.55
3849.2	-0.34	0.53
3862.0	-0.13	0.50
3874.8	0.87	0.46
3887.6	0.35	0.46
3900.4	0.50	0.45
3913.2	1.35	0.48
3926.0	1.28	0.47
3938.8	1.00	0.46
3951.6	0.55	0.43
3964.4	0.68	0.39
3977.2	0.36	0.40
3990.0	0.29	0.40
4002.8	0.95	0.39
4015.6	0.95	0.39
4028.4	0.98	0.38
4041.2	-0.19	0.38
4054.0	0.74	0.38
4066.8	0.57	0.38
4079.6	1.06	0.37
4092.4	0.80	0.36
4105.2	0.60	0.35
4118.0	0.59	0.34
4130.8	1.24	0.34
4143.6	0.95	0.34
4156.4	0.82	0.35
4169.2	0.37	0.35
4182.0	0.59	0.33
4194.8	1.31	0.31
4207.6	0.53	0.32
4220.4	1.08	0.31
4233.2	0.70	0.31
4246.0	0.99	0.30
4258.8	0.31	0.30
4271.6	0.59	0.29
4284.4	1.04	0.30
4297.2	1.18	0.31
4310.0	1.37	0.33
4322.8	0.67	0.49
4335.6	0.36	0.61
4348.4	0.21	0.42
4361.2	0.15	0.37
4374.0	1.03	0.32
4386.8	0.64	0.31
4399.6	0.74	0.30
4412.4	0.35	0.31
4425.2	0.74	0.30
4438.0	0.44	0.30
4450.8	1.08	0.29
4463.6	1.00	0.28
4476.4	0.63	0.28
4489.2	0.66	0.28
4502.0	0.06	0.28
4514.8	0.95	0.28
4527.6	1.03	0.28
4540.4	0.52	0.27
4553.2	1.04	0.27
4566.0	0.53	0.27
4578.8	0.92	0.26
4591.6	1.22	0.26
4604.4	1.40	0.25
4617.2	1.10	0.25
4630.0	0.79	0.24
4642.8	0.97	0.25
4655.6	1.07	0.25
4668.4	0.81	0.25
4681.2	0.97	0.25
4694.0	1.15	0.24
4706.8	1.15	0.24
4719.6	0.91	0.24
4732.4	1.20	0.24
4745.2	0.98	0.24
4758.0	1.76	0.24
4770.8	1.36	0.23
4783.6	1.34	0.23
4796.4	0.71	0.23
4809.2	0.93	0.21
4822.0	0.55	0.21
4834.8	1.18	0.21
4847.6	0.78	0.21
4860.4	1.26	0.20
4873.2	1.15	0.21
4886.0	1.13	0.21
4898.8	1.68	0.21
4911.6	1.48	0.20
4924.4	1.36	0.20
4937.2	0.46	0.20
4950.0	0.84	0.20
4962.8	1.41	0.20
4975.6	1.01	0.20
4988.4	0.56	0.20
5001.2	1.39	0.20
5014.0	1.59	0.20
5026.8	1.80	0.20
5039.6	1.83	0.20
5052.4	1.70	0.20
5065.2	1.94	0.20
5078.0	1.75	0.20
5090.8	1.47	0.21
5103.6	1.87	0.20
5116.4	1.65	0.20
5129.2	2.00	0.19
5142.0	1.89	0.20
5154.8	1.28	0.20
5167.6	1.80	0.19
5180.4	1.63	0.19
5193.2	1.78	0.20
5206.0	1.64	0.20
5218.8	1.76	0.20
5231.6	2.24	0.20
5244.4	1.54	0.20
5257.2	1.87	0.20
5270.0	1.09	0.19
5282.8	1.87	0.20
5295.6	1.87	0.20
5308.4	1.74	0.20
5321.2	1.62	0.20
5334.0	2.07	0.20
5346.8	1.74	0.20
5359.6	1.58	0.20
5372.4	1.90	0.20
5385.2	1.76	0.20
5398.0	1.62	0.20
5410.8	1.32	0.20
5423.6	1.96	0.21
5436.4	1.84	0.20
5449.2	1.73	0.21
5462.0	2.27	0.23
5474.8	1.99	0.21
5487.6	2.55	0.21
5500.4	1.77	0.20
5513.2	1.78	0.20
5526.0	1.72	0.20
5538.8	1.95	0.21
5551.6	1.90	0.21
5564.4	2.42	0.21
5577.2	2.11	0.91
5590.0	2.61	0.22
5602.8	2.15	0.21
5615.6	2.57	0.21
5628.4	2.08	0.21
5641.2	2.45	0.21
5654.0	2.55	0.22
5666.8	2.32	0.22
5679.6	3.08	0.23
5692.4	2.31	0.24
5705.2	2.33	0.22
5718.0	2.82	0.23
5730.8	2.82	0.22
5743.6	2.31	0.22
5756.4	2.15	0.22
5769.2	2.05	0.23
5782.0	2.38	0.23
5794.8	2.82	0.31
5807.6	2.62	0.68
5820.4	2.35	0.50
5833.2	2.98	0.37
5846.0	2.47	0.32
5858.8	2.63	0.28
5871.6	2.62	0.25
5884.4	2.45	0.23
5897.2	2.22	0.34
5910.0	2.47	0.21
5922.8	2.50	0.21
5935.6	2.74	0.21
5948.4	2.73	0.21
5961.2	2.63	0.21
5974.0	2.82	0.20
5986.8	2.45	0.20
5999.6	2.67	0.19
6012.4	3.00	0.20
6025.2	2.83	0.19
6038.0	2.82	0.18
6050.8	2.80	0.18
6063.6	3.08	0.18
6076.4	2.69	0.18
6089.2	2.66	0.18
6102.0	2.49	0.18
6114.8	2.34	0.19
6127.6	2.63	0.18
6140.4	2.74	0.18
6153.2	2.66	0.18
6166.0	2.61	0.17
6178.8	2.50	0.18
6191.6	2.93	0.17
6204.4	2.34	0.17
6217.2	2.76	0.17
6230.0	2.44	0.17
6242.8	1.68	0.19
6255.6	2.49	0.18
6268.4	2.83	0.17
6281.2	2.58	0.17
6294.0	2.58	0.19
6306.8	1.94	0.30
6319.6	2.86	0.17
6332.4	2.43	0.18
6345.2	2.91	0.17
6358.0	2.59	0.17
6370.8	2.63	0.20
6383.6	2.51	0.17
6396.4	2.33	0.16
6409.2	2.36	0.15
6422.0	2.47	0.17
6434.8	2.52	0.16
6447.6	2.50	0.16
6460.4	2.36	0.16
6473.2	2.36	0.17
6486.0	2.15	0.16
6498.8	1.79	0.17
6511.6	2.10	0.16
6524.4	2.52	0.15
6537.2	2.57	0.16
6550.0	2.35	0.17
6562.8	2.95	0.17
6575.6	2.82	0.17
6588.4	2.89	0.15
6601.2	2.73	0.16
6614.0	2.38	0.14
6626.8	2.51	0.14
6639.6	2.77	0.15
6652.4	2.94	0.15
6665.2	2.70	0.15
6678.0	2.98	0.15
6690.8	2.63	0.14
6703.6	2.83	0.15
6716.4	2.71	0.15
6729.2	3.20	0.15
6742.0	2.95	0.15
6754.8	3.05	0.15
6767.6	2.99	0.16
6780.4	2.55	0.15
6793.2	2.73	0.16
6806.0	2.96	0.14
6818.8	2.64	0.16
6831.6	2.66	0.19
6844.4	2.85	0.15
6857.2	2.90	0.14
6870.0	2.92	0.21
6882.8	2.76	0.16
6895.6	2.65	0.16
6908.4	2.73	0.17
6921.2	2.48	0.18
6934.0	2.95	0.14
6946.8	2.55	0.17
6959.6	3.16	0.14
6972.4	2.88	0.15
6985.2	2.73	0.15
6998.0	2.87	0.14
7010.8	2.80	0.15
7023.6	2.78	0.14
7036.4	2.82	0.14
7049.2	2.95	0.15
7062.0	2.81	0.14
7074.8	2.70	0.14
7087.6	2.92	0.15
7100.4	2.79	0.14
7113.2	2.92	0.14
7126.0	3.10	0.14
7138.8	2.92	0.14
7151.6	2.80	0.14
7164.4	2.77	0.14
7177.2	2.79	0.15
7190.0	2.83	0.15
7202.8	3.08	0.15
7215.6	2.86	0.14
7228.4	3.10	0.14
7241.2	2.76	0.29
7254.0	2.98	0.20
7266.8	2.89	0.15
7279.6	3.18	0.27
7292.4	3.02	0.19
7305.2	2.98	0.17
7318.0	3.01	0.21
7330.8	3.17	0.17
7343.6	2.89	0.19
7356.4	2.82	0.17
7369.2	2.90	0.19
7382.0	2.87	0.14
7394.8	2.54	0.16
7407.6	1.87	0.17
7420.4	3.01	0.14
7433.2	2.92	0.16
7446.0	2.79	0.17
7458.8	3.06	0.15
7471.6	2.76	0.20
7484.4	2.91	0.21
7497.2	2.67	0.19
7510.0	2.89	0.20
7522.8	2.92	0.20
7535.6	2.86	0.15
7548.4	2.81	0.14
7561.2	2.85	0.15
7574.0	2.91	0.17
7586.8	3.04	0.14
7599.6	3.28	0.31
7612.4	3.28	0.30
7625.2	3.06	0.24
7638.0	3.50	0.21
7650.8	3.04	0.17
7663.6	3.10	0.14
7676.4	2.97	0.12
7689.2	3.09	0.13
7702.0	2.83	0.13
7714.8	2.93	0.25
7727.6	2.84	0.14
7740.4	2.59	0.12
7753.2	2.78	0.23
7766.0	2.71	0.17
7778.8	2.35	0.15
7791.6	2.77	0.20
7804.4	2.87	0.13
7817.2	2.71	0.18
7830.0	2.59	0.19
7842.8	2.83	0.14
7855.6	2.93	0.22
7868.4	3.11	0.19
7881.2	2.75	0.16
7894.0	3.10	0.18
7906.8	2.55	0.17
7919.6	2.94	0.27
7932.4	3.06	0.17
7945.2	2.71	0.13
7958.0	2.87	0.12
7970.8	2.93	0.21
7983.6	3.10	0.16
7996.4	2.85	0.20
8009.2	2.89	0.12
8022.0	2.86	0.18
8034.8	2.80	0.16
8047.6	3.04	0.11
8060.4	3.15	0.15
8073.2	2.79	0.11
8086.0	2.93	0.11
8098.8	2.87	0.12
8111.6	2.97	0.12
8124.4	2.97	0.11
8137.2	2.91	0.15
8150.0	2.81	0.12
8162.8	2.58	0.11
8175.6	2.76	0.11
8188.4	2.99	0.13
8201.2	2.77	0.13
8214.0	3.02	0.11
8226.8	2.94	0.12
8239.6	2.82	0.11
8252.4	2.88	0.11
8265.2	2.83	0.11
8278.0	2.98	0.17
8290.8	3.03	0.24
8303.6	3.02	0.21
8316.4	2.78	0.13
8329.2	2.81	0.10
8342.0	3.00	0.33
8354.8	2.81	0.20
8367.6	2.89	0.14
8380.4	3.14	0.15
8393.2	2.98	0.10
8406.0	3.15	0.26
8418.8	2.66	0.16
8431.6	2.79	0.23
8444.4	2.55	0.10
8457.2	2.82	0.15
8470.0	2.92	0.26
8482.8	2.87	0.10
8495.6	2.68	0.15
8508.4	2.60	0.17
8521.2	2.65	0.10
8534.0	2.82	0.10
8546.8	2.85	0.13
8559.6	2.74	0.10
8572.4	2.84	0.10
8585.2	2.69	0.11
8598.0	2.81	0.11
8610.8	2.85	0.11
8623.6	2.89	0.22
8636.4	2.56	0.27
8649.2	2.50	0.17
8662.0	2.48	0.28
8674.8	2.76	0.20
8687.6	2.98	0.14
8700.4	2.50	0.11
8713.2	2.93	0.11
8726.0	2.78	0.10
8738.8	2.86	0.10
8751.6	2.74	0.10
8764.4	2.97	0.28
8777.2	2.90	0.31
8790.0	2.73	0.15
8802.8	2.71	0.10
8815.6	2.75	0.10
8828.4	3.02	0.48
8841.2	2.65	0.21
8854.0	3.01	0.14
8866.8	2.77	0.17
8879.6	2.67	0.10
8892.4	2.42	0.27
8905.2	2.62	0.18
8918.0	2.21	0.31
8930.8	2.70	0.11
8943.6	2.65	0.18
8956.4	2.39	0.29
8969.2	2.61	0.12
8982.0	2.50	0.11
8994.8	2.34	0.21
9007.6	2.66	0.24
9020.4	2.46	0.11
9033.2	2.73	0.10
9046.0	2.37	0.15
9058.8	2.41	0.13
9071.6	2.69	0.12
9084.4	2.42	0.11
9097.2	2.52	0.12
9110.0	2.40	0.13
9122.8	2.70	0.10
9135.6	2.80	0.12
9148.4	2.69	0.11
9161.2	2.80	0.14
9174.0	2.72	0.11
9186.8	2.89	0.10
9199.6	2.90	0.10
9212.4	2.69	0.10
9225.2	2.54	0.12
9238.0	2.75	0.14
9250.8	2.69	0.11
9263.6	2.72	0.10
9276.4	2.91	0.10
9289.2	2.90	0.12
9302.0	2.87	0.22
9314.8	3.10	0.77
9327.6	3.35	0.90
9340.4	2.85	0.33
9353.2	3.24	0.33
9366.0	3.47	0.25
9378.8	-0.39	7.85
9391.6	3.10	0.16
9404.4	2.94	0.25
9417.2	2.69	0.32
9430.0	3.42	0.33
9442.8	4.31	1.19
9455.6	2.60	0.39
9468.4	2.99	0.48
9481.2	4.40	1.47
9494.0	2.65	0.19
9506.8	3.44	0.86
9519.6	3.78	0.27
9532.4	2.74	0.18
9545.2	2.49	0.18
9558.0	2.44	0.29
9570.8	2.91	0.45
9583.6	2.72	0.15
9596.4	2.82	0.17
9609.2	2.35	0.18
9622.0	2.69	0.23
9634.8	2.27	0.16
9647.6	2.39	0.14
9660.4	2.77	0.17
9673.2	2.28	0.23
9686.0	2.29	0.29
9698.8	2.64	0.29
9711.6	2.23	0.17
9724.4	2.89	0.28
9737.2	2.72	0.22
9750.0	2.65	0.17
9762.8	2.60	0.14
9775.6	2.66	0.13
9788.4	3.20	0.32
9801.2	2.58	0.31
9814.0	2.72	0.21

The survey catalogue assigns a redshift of 0.26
